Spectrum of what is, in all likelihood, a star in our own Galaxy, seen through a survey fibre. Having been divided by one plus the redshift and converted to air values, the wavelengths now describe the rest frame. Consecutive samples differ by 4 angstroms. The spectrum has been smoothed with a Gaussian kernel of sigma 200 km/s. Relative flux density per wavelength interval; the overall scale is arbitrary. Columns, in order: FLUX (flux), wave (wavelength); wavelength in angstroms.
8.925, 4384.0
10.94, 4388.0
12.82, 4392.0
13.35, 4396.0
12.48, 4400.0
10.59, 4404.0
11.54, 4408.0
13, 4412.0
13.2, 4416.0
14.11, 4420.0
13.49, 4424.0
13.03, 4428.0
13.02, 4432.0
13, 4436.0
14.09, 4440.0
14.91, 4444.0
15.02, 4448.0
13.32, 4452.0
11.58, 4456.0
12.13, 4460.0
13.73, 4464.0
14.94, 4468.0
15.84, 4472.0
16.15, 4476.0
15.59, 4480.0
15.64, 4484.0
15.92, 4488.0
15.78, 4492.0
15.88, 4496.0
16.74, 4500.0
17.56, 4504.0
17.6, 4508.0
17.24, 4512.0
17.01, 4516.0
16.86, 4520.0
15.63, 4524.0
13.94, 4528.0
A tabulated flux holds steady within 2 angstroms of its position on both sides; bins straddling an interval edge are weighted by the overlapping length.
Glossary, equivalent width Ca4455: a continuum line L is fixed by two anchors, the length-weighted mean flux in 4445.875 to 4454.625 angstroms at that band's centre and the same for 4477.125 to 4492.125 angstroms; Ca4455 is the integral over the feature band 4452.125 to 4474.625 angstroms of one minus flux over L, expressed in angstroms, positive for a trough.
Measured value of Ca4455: 1.5 angstroms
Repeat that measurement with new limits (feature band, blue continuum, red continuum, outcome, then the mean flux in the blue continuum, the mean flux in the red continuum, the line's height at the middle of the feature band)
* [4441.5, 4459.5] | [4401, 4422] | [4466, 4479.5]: 1.1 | 12.5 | 15.6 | 14.5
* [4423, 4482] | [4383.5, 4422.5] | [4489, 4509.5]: 2.0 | 12.2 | 16.7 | 14.5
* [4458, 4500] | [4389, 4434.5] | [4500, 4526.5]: 0.8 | 12.7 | 16.9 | 15.5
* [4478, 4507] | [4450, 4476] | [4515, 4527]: -2.2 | 13.8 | 16.2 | 15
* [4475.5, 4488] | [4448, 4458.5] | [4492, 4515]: -0.5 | 12.9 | 16.9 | 15.2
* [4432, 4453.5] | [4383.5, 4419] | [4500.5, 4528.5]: -0.4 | 12.1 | 16.7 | 13.8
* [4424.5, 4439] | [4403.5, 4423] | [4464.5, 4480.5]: 0.4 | 12.7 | 15.5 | 13.6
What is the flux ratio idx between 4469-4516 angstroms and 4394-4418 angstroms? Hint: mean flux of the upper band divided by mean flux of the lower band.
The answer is 1.32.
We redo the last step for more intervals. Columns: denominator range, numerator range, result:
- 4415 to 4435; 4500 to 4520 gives 1.29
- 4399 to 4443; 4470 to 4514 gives 1.27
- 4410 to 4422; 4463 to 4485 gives 1.14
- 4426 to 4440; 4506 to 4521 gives 1.31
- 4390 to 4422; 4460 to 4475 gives 1.15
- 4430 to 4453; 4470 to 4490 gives 1.14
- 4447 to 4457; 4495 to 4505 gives 1.26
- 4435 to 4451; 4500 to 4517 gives 1.21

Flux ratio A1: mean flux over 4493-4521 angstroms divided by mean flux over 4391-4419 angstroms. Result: 1.36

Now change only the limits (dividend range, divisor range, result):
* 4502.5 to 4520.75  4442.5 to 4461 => 1.29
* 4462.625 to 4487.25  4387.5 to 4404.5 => 1.25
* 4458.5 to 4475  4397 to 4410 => 1.23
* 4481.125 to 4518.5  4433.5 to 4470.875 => 1.21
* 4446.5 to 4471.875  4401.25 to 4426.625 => 1.07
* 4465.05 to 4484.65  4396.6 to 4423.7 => 1.23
